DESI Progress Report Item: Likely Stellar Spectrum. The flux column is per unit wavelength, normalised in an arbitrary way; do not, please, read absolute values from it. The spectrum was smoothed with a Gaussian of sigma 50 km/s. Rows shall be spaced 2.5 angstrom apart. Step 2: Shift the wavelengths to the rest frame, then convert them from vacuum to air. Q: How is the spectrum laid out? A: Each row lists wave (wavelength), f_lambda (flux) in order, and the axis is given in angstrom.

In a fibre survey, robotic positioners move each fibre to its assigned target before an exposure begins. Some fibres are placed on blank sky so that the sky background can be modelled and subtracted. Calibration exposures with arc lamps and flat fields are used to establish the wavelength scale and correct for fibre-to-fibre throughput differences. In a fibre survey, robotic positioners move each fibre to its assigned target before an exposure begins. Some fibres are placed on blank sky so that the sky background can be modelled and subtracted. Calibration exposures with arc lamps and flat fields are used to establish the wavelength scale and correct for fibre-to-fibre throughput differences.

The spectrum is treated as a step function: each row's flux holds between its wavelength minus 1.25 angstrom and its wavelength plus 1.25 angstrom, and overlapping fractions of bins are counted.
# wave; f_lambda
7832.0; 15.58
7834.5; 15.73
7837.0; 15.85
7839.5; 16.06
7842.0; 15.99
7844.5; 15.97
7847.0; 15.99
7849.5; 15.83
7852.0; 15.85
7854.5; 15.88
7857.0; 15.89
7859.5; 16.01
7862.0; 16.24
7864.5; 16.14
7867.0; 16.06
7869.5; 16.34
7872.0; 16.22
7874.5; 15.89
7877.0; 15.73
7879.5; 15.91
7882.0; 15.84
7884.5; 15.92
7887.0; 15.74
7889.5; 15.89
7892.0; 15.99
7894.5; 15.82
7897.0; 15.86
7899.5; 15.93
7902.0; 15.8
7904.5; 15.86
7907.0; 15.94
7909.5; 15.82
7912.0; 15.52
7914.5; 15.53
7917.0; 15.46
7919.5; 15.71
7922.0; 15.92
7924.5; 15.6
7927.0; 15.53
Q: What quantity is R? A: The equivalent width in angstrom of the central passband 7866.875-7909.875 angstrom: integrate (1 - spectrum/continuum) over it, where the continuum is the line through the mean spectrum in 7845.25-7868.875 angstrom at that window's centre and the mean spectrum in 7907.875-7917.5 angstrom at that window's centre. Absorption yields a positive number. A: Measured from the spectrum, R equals -0.4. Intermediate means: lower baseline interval 16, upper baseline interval 15.6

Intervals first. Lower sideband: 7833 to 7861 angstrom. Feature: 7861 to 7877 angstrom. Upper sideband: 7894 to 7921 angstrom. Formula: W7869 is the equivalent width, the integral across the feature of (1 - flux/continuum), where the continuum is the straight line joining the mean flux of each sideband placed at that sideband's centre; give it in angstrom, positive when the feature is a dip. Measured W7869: -0.3 angstrom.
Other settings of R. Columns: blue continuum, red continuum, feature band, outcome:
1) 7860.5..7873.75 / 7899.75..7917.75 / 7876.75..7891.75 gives 0.13 angstrom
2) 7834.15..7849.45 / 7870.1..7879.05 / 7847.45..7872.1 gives -0.12 angstrom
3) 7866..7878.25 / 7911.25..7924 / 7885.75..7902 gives -0.02 angstrom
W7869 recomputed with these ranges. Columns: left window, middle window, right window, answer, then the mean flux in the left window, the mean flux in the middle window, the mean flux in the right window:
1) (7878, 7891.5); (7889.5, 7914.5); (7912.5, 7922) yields -0.15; 15.9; 15.8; 15.6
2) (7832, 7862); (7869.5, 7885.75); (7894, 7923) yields -0.12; 15.9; 16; 15.8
